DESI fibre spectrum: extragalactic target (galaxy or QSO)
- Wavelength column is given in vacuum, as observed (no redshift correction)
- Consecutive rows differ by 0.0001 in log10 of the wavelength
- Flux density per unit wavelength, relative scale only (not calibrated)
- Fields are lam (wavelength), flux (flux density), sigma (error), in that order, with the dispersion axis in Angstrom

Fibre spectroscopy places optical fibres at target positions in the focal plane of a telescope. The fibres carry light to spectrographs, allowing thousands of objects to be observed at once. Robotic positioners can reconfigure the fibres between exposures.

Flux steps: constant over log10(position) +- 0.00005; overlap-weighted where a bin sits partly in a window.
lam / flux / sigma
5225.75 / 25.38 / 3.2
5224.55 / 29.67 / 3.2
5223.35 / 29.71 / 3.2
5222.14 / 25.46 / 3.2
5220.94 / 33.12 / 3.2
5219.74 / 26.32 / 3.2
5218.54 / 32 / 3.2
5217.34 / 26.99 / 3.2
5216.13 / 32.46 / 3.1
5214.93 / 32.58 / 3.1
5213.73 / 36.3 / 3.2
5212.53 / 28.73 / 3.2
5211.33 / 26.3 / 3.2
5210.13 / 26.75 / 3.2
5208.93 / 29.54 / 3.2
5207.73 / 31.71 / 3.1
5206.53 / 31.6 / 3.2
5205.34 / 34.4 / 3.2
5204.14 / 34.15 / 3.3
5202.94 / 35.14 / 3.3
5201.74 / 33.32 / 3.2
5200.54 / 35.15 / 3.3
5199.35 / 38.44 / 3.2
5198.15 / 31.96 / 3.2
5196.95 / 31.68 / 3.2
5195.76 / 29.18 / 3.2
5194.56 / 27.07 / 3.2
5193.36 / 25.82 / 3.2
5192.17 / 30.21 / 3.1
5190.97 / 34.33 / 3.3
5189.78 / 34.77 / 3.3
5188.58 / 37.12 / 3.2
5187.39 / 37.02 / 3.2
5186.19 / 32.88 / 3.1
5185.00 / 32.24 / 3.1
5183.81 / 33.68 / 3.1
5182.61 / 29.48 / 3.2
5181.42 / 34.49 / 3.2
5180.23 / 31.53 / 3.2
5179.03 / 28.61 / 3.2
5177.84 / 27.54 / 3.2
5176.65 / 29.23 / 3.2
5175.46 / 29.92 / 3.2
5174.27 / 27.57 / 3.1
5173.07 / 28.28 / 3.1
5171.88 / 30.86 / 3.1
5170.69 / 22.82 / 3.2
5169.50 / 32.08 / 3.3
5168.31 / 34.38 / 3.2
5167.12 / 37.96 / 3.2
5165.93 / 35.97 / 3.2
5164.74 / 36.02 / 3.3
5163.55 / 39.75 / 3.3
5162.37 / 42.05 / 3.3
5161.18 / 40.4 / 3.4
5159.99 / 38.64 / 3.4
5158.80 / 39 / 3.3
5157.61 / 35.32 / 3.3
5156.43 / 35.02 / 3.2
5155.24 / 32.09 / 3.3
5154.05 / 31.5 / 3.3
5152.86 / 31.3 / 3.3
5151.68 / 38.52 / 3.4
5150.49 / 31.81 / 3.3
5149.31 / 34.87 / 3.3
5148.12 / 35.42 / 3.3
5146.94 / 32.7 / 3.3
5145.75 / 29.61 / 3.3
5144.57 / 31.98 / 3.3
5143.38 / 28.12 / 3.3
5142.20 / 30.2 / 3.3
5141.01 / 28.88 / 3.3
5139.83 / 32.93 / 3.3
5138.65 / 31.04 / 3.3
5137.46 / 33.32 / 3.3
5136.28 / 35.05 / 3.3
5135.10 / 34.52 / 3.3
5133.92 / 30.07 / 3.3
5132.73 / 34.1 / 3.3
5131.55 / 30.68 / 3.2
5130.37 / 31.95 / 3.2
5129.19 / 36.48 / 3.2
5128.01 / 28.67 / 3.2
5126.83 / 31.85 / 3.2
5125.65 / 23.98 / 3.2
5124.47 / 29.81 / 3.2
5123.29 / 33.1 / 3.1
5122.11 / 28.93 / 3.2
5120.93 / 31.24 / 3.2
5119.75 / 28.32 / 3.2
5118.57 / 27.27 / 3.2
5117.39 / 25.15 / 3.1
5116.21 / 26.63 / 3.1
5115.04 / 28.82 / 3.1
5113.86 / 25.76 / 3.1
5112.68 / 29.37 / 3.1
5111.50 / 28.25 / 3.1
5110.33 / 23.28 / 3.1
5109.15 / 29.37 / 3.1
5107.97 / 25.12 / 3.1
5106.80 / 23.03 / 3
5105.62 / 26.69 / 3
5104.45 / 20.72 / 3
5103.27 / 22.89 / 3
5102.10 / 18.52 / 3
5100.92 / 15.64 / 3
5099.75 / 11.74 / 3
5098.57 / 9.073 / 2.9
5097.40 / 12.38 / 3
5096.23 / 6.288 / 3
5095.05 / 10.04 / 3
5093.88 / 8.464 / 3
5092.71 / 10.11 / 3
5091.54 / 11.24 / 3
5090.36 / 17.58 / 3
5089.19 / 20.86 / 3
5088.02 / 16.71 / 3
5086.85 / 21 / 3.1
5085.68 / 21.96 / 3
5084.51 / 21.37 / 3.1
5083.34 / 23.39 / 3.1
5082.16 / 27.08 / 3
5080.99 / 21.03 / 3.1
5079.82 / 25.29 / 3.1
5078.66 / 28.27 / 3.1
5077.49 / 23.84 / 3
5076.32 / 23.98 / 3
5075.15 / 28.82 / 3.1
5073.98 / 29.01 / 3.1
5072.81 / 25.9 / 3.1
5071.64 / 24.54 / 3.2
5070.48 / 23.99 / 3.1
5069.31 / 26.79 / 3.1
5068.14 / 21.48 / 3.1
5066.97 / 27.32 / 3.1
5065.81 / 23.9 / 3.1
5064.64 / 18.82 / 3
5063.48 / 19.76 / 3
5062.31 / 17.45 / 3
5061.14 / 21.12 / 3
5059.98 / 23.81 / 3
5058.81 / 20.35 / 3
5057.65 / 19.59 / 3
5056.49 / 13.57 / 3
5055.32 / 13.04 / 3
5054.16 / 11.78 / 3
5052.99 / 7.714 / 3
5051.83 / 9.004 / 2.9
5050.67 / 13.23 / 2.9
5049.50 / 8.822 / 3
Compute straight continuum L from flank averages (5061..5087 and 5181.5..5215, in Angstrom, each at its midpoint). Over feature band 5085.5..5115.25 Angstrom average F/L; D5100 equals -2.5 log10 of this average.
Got 0.34 mag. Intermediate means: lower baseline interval 23.8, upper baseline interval 32.2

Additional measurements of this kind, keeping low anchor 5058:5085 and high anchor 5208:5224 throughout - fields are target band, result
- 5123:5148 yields -0.19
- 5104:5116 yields -0.03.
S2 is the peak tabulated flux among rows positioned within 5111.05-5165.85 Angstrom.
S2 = 42.05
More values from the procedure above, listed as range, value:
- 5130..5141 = 35.05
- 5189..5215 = 38.44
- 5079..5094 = 27.08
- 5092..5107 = 26.69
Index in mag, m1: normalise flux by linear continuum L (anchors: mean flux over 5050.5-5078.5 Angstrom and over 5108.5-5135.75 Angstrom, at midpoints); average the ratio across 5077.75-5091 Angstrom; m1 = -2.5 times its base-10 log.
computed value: 0.06 mag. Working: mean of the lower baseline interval 20.6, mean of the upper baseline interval 29.5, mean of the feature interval 22.2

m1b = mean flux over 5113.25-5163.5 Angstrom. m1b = 32.2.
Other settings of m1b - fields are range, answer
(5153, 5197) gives 32.9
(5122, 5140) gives 31.7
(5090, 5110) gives 16.5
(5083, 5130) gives 22.3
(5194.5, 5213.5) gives 31.8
